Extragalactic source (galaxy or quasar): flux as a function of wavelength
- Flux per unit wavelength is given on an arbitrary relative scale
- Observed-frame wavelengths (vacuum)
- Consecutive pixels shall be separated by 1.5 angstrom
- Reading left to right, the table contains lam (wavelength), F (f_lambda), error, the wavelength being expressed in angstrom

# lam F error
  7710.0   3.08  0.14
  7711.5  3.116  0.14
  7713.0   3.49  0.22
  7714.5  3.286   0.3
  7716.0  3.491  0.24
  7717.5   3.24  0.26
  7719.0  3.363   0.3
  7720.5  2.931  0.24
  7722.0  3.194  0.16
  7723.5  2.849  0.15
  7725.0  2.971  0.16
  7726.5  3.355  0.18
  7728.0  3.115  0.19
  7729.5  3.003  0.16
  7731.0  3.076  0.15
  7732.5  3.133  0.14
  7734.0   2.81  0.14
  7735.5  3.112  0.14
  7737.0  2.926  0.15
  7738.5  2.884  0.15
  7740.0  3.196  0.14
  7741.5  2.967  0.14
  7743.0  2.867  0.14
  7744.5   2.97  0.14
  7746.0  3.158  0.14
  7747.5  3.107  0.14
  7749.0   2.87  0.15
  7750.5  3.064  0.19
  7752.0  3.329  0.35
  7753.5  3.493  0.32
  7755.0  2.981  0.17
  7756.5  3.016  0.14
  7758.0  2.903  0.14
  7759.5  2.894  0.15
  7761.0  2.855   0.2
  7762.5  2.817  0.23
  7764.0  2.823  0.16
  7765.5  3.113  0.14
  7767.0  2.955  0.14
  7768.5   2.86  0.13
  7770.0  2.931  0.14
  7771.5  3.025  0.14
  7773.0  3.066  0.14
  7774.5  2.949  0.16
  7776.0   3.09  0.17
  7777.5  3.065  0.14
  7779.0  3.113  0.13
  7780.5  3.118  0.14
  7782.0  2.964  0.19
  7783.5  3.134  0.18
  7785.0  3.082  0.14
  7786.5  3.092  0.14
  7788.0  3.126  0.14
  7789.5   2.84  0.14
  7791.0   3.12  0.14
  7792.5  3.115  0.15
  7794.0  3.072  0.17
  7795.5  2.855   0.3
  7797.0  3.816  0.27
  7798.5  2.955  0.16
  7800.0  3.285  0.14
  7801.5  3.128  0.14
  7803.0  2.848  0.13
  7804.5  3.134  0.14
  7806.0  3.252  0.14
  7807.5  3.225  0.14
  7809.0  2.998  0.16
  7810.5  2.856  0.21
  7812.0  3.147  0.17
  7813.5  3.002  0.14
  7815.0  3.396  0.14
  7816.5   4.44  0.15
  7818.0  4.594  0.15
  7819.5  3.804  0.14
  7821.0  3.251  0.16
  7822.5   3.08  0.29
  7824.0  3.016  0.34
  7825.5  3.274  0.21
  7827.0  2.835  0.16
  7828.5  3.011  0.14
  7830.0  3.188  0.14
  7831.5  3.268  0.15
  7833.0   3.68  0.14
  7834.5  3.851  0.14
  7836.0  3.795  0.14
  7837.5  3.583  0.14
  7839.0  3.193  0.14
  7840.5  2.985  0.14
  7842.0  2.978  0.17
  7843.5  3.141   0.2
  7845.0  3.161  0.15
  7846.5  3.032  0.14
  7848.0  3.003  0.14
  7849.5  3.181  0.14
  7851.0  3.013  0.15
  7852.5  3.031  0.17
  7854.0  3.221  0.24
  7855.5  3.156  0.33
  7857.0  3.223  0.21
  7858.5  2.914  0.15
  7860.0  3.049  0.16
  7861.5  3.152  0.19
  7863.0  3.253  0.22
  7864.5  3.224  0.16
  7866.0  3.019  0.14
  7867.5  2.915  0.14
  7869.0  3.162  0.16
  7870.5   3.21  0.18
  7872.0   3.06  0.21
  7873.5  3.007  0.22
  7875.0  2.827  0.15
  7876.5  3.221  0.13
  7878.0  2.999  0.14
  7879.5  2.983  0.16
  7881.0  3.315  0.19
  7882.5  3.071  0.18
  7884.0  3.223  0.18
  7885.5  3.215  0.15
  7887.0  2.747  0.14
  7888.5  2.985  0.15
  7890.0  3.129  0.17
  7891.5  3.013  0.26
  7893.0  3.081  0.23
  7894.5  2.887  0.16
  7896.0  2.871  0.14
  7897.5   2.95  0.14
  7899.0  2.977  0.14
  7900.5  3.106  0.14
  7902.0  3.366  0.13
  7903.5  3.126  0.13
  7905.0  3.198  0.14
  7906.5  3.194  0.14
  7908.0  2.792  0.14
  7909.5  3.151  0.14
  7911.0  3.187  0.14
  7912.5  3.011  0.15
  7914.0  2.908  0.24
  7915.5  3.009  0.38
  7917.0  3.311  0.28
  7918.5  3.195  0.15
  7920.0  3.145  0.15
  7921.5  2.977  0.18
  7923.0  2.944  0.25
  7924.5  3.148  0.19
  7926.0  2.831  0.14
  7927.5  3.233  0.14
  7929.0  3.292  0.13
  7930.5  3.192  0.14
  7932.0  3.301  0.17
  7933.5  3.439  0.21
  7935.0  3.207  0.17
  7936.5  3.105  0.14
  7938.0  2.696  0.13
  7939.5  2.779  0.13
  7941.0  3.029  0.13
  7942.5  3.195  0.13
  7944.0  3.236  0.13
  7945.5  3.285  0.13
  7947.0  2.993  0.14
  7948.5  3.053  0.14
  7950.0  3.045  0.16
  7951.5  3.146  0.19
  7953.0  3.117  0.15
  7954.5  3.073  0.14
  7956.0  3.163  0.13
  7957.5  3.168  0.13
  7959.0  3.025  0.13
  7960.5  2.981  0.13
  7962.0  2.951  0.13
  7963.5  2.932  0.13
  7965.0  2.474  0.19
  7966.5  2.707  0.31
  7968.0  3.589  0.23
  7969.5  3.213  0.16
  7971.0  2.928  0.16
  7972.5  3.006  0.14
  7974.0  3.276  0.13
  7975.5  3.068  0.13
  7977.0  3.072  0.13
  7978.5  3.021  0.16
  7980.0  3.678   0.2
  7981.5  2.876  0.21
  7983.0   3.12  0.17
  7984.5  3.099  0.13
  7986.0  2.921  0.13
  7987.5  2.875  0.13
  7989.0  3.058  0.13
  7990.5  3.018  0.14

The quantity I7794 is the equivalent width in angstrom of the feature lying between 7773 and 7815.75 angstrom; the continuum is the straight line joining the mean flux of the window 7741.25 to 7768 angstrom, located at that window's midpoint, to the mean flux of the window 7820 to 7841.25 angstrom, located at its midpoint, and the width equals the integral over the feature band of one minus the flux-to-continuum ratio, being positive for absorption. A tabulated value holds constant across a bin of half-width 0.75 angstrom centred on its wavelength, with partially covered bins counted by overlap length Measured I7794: 0.8 angstrom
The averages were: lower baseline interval 3.01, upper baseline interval 3.29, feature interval 3.1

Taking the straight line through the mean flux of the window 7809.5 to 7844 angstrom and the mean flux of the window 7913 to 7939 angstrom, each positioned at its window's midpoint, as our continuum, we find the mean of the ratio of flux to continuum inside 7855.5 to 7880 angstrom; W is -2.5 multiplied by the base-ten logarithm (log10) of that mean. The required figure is 0.06 mag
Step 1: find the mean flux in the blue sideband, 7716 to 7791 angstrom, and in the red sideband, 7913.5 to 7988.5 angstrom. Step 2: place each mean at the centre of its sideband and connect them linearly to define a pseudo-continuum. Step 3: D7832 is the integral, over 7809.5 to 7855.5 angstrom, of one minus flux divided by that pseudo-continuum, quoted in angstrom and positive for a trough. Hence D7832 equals -3.6 angstrom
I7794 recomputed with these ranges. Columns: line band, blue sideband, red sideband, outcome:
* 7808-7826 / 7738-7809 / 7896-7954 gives -1.98 angstrom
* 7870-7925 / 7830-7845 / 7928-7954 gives 2.69 angstrom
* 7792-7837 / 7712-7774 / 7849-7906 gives -3.47 angstrom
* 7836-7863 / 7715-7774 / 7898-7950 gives -0.54 angstrom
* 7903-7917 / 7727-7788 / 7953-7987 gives -0.12 angstrom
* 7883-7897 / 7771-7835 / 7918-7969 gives 0.50 angstrom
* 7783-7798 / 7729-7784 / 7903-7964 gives -0.45 angstrom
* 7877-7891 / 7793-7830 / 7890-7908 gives 0.09 angstrom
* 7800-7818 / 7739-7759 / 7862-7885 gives -1.15 angstrom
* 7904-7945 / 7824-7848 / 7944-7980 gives 0.31 angstrom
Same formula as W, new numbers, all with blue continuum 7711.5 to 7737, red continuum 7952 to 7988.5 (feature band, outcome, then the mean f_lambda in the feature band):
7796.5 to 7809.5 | -0.02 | 3.17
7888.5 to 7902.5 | 0.02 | 3.03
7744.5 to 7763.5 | 0.03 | 3.03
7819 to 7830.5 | -0.02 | 3.17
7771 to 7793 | 0.02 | 3.06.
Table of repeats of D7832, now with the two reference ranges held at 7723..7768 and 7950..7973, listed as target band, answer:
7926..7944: -0.6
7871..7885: -0.3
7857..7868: -0.2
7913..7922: -0.2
